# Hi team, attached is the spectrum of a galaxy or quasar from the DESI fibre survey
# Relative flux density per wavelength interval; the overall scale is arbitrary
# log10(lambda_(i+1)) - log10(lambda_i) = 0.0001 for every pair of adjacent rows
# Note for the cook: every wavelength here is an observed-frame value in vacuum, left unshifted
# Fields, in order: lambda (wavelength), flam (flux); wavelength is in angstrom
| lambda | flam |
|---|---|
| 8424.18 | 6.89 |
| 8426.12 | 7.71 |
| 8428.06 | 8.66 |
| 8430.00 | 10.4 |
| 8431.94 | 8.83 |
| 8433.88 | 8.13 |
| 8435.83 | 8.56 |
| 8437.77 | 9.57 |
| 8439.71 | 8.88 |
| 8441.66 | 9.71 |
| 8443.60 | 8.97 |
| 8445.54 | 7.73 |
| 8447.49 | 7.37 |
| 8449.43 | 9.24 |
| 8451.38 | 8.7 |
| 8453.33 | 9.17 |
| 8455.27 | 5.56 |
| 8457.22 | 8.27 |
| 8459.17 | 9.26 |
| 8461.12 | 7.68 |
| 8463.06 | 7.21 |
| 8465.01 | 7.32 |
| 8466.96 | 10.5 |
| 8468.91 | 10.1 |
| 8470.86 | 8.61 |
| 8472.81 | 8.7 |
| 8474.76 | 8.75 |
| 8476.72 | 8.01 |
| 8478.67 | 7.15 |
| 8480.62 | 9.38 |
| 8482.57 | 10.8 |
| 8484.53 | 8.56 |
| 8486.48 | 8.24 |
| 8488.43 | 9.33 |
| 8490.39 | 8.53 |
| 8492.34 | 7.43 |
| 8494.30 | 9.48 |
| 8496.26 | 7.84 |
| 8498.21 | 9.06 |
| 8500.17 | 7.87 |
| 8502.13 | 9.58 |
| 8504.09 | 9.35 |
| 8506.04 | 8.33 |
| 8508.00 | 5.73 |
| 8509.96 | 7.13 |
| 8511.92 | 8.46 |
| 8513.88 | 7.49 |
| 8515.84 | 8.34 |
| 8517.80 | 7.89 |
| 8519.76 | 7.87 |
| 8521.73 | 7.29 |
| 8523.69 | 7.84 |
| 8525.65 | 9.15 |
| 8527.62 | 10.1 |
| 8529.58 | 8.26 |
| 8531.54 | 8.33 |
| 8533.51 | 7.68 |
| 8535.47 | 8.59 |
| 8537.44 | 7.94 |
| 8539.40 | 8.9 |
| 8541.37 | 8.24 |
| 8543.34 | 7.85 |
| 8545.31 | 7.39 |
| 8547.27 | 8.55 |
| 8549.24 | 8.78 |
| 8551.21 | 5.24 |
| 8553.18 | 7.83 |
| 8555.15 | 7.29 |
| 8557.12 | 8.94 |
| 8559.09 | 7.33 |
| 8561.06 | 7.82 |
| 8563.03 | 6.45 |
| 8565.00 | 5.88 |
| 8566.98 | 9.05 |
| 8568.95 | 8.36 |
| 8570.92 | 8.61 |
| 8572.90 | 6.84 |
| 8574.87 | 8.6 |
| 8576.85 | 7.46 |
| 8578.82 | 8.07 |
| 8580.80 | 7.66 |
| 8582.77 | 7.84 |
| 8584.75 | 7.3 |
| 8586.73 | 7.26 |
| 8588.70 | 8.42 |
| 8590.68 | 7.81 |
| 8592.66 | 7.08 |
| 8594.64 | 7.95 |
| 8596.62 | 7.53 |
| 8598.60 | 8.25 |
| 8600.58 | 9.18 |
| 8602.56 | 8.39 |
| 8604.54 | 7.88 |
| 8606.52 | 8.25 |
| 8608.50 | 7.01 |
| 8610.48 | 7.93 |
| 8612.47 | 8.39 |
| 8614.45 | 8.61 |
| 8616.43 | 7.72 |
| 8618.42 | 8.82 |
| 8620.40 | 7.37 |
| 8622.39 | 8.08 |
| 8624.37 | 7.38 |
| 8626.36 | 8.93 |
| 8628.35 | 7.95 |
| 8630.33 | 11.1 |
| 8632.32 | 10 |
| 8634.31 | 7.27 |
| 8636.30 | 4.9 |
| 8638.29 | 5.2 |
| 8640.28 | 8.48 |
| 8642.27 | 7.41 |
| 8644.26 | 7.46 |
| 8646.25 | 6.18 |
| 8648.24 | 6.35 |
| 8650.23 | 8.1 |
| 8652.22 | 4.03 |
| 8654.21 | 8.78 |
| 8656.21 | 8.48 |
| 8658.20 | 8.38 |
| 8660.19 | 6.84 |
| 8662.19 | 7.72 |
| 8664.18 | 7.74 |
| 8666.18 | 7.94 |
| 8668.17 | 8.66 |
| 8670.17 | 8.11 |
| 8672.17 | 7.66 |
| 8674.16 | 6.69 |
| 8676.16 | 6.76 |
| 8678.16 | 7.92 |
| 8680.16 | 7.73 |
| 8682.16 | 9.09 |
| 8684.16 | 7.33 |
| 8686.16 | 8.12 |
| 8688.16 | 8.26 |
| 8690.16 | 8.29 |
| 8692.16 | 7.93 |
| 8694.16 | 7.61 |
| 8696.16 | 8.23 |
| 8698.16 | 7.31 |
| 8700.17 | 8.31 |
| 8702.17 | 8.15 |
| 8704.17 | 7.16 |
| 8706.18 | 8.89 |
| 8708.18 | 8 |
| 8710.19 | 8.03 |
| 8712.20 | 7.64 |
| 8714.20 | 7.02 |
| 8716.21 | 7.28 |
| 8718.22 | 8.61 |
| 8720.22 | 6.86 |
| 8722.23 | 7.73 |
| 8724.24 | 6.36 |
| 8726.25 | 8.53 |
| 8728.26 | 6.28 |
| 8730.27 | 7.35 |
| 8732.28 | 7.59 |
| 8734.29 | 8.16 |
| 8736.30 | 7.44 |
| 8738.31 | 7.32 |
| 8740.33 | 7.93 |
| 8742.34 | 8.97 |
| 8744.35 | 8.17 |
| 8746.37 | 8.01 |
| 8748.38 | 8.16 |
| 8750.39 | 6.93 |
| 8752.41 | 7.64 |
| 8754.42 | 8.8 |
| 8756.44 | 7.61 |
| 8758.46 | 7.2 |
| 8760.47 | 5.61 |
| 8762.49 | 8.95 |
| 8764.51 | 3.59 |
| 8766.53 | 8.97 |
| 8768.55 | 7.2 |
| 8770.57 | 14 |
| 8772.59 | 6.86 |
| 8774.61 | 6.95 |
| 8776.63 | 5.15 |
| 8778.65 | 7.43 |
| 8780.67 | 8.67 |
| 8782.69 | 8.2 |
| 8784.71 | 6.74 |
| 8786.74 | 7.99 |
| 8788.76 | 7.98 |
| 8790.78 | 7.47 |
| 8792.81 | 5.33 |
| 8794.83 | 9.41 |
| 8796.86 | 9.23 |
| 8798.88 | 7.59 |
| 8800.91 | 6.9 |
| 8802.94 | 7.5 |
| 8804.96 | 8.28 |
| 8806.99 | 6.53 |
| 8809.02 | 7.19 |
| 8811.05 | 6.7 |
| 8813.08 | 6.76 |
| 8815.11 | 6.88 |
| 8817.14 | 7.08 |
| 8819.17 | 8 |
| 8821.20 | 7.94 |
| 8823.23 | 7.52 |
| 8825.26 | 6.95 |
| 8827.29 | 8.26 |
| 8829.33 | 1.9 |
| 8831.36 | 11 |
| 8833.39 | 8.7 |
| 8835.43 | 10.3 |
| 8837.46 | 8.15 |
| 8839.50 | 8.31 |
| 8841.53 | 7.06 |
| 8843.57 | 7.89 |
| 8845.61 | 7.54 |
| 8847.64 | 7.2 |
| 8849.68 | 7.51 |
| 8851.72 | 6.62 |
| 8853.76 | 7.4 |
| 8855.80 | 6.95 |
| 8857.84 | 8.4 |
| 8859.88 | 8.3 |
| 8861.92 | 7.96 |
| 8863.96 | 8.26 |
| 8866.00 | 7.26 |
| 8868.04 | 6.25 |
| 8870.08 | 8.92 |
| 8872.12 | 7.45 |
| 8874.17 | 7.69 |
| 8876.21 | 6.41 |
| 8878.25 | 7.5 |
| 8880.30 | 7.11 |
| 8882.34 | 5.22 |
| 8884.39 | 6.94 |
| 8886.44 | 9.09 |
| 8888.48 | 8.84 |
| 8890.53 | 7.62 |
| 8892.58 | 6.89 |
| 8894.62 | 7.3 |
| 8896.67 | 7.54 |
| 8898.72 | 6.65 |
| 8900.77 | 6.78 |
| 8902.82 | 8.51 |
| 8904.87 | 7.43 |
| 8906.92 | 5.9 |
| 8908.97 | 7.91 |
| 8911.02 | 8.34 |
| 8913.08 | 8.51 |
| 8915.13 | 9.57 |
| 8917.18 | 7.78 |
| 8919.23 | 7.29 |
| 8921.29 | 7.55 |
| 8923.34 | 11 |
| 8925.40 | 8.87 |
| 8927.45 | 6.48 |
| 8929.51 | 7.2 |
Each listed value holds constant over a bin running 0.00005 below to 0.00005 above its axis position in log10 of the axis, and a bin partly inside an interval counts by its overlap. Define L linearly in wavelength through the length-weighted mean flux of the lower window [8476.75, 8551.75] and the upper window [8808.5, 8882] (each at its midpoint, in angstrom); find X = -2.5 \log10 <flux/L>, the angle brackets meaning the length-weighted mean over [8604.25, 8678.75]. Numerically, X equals 0.04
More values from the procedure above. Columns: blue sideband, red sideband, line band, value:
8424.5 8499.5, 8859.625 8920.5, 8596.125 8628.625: 0.02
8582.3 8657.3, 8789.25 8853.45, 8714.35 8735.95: 0.03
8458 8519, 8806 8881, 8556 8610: 0.05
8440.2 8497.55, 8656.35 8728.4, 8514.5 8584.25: 0.04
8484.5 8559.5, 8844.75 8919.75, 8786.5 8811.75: 0.02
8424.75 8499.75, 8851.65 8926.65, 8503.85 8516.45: 0.10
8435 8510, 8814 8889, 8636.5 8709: 0.06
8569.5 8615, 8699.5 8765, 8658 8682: 0.01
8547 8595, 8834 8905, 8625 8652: 0.02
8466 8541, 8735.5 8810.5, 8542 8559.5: 0.09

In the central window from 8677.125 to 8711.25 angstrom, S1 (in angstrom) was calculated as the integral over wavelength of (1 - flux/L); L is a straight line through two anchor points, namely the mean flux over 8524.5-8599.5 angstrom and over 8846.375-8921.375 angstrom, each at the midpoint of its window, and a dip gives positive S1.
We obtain -1.2 angstrom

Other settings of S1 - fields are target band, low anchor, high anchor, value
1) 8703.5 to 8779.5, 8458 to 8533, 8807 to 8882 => 1.3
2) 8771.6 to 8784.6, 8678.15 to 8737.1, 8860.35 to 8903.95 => 0.8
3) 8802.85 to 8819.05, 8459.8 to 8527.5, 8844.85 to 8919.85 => 1.2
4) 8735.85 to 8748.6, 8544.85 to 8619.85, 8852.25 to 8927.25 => -0.4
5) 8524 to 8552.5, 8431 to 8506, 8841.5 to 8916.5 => 0.8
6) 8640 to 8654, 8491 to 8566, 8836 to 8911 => 1.7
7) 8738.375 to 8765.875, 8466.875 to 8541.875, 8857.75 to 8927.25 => 1.6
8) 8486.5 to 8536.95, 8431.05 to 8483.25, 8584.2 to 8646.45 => 0.4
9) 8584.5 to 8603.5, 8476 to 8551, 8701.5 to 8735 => 0.2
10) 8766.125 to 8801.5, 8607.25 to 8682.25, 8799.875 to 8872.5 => -1.4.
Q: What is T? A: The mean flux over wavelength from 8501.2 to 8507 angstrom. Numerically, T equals 9.09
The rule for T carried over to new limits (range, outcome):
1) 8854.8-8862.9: 7.9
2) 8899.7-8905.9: 7.57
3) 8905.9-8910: 6.91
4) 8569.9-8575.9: 8.01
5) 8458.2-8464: 8.06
